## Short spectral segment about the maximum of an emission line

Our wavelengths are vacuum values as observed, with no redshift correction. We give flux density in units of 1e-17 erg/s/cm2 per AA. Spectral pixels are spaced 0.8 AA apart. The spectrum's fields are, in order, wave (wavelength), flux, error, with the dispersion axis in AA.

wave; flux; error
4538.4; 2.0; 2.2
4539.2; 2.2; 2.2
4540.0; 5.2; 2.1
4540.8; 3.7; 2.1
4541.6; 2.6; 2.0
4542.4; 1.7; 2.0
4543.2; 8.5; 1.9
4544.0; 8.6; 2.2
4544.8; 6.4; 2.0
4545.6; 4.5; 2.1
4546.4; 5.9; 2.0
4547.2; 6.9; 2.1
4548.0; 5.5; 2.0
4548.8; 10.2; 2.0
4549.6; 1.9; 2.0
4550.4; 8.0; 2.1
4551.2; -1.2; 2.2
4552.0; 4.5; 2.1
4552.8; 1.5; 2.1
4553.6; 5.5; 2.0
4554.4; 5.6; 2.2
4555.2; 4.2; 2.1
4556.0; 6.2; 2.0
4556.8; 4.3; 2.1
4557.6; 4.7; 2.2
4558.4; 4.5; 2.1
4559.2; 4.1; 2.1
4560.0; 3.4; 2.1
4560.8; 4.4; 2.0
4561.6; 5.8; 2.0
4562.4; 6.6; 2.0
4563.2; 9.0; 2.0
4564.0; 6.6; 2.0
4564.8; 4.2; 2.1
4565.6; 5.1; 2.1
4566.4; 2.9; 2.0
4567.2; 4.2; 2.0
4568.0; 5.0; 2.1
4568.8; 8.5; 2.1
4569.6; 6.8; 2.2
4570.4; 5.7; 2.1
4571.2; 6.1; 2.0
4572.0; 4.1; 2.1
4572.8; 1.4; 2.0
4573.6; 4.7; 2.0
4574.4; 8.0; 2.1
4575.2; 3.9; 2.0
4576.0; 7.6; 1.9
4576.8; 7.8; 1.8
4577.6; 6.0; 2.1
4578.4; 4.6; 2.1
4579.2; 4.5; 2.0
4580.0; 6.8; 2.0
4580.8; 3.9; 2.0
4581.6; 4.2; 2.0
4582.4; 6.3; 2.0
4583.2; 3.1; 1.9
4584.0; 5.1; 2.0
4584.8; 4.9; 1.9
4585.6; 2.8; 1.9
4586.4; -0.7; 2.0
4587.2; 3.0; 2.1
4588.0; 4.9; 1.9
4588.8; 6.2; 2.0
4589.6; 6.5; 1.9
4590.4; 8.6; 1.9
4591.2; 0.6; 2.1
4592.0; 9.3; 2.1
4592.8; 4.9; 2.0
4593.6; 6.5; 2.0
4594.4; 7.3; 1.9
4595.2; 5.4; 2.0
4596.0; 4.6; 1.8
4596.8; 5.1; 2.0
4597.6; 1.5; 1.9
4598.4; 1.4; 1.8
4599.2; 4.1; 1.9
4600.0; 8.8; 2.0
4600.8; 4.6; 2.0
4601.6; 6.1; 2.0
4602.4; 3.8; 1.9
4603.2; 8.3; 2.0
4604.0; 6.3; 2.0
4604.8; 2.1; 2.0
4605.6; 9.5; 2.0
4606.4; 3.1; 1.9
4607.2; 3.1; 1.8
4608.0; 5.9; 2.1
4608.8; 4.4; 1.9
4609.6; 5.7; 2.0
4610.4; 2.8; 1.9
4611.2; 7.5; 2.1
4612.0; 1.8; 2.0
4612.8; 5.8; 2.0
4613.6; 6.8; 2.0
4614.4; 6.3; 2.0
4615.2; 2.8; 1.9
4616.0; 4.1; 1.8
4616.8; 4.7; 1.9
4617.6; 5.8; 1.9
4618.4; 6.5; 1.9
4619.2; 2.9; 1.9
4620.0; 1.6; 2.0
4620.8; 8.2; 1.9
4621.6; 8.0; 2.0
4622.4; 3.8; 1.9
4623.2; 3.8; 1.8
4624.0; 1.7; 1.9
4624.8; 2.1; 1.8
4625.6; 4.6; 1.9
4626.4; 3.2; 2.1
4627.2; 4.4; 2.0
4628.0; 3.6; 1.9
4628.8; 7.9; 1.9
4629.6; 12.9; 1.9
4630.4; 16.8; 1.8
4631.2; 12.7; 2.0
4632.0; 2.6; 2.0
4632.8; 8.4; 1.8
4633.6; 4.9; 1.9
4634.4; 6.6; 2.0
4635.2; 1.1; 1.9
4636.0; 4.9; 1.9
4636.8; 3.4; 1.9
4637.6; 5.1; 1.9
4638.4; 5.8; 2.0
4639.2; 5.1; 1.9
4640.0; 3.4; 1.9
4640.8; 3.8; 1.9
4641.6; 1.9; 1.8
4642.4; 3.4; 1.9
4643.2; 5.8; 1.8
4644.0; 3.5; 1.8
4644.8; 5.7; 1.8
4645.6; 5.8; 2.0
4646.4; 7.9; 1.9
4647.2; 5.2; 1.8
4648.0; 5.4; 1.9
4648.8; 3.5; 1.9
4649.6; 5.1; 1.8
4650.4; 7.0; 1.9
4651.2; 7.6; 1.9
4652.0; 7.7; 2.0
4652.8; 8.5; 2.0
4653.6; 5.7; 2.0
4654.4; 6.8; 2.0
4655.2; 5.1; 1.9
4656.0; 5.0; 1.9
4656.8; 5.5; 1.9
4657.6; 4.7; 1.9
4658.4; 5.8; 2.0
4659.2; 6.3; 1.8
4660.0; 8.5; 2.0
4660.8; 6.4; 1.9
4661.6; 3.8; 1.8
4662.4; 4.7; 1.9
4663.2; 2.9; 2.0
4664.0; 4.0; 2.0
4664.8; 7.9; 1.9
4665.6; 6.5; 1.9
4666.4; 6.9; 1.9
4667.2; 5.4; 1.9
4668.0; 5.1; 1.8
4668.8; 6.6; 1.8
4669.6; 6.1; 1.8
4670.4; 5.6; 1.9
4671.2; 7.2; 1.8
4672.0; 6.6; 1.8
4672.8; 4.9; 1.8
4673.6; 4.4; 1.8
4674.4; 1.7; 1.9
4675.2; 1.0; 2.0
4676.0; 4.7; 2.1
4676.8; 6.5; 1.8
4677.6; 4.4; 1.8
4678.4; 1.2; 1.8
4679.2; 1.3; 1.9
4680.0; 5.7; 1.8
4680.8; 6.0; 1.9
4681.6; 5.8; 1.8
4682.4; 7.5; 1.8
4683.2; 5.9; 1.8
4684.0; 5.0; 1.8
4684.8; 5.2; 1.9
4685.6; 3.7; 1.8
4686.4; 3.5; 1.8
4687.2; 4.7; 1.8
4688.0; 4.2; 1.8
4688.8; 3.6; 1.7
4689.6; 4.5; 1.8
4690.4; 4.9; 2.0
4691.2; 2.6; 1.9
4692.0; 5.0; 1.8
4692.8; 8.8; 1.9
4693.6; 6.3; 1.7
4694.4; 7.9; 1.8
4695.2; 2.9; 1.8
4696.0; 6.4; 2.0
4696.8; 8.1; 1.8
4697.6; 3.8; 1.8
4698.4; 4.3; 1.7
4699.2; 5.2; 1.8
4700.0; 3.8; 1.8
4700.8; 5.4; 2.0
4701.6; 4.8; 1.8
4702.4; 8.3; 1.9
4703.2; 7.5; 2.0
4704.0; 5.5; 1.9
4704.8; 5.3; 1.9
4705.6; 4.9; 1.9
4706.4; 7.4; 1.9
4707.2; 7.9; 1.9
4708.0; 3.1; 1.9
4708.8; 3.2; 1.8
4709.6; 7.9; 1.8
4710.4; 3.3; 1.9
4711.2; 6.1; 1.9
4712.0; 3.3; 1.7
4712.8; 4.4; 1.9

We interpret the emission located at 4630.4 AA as H-gamma 4340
